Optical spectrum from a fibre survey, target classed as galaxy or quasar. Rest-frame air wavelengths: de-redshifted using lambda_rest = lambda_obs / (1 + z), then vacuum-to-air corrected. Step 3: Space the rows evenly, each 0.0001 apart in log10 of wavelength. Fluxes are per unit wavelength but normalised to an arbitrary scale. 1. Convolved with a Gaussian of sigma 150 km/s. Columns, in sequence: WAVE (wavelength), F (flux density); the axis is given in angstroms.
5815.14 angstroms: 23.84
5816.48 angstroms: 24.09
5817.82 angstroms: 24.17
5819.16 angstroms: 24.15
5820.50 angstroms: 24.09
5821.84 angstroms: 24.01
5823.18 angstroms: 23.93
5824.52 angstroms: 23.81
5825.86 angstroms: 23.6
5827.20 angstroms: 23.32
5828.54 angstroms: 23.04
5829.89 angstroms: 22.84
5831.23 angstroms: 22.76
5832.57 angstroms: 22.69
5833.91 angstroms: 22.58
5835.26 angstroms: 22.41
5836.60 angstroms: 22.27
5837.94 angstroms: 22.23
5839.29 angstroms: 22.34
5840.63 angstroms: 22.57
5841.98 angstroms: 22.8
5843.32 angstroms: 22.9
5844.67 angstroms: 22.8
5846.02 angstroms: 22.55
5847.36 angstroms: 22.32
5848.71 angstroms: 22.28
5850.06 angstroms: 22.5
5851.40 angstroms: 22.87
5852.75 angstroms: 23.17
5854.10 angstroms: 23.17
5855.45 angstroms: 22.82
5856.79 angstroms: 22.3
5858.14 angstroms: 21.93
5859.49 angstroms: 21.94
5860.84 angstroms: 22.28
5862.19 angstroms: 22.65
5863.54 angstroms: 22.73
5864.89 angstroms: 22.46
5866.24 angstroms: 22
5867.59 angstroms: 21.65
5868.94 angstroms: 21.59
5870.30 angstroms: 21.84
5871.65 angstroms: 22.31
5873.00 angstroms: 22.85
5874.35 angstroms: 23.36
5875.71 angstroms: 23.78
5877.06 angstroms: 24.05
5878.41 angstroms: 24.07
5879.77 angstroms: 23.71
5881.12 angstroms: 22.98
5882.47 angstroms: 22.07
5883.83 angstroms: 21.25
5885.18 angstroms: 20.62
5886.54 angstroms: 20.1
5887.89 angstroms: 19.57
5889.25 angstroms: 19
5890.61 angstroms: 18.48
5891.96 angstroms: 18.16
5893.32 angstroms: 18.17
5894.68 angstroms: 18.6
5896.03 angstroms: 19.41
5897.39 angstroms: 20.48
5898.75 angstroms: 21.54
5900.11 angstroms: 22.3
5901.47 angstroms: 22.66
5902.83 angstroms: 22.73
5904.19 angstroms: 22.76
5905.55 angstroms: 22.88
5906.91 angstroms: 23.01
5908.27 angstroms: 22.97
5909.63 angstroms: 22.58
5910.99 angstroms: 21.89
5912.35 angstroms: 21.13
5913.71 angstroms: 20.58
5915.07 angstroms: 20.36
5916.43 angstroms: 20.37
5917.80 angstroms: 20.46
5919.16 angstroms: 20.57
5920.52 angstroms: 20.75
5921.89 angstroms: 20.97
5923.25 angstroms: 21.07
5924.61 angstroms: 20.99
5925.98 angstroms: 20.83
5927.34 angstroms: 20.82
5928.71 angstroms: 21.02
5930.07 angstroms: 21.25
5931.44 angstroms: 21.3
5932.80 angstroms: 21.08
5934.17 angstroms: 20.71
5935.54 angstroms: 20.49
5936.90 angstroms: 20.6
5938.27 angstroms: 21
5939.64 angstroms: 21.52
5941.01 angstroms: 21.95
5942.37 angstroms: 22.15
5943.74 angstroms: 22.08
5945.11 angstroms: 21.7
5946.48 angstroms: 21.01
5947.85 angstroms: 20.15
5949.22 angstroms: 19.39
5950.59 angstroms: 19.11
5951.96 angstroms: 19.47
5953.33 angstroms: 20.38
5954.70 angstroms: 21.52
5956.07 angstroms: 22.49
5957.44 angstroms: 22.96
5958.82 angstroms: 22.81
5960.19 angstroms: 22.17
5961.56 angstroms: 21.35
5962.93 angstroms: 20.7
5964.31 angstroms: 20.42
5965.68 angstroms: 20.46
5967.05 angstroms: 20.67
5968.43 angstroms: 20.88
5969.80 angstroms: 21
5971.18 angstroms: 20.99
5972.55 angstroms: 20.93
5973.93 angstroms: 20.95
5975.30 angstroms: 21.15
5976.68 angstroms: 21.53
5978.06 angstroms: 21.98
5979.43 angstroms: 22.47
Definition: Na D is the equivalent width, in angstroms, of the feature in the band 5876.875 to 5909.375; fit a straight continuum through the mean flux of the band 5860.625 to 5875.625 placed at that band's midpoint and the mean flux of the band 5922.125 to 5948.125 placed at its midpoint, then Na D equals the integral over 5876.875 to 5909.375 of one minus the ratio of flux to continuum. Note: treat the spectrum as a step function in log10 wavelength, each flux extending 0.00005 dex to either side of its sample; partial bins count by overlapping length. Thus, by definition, 0.94 angstroms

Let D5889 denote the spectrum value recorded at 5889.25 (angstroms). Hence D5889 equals 19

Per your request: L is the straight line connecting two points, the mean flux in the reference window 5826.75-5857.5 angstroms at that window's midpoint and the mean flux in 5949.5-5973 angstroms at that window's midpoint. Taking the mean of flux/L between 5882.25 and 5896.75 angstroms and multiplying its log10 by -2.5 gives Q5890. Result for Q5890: 0.13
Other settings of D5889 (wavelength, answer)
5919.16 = 20.57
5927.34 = 20.82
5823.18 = 23.93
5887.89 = 19.57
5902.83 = 22.73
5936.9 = 20.6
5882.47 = 22.07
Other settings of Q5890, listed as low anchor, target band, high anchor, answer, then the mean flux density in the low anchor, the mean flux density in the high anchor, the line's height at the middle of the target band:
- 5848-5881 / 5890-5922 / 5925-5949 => 0.040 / 22.7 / 21.1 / 21.8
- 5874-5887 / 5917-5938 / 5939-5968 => 0.042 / 22.6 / 21.2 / 21.7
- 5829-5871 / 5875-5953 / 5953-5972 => 0.036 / 22.5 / 21.4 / 21.8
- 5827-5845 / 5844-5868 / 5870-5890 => -0.004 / 22.7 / 22.1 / 22.4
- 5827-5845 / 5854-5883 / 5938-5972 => -0.020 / 22.7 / 21.1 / 22.2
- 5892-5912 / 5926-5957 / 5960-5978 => 0.011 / 21.4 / 21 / 21.2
